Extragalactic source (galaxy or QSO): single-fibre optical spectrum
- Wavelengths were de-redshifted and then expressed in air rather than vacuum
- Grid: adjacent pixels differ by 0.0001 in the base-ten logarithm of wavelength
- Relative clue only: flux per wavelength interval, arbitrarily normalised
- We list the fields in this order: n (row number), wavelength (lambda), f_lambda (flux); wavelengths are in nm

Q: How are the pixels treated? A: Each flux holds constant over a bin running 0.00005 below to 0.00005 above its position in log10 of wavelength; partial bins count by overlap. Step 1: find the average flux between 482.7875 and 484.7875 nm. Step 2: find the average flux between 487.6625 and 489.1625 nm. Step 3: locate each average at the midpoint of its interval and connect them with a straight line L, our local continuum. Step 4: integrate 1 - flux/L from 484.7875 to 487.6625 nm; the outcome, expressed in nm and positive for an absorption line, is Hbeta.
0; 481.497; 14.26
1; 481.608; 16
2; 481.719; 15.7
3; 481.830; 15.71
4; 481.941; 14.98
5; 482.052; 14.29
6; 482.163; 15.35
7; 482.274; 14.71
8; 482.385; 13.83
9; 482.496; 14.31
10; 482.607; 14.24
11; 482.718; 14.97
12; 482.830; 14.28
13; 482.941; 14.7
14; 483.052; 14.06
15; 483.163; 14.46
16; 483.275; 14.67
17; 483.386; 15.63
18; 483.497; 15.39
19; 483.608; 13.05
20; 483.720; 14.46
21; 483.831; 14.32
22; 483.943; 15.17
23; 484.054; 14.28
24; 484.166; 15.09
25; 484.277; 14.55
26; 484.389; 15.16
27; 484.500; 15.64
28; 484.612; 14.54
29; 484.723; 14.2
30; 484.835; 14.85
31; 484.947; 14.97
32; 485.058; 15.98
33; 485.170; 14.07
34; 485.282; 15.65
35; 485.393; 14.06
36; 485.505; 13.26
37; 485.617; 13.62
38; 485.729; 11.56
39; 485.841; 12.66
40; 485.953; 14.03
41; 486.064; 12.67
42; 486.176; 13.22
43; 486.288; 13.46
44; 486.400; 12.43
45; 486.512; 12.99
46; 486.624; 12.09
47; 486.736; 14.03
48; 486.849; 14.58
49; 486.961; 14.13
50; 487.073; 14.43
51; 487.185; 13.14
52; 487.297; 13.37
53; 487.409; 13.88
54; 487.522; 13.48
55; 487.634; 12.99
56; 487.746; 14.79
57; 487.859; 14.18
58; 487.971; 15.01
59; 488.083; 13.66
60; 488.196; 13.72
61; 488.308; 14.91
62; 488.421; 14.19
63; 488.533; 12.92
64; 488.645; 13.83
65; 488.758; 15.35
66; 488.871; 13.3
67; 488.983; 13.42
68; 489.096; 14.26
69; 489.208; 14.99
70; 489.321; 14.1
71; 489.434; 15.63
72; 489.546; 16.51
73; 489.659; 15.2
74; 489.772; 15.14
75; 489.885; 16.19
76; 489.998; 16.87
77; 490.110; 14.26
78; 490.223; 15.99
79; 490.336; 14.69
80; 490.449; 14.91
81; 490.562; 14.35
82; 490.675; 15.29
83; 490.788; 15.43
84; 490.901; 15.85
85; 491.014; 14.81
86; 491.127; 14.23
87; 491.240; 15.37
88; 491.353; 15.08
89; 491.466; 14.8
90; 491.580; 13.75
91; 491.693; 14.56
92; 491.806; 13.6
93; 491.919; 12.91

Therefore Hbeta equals 0.14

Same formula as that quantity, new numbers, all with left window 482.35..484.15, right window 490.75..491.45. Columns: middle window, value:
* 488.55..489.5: 0.04 nm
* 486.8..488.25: 0.09 nm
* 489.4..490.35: -0.04 nm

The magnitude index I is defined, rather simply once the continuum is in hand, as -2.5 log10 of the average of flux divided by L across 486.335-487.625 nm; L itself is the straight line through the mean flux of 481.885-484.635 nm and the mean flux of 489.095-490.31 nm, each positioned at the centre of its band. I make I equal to 0.12 mag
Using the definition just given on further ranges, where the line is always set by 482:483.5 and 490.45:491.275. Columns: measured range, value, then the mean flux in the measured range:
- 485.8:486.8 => 0.13 mag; 13.1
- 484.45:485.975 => 0.04 mag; 14.2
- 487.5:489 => 0.07 mag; 14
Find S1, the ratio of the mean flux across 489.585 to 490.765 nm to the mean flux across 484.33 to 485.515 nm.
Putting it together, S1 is 1.0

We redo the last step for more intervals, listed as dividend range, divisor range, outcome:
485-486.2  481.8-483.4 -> 0.94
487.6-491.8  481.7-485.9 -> 1.01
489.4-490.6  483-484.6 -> 1.05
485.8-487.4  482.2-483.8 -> 0.92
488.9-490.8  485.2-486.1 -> 1.12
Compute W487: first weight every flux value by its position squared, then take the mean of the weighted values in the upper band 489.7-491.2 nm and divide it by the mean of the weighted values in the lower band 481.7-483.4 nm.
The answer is 1.1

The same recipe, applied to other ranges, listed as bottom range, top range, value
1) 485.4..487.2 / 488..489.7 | 1.10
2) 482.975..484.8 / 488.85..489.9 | 1.04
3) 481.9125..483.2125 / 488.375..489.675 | 1.02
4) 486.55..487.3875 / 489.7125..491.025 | 1.14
